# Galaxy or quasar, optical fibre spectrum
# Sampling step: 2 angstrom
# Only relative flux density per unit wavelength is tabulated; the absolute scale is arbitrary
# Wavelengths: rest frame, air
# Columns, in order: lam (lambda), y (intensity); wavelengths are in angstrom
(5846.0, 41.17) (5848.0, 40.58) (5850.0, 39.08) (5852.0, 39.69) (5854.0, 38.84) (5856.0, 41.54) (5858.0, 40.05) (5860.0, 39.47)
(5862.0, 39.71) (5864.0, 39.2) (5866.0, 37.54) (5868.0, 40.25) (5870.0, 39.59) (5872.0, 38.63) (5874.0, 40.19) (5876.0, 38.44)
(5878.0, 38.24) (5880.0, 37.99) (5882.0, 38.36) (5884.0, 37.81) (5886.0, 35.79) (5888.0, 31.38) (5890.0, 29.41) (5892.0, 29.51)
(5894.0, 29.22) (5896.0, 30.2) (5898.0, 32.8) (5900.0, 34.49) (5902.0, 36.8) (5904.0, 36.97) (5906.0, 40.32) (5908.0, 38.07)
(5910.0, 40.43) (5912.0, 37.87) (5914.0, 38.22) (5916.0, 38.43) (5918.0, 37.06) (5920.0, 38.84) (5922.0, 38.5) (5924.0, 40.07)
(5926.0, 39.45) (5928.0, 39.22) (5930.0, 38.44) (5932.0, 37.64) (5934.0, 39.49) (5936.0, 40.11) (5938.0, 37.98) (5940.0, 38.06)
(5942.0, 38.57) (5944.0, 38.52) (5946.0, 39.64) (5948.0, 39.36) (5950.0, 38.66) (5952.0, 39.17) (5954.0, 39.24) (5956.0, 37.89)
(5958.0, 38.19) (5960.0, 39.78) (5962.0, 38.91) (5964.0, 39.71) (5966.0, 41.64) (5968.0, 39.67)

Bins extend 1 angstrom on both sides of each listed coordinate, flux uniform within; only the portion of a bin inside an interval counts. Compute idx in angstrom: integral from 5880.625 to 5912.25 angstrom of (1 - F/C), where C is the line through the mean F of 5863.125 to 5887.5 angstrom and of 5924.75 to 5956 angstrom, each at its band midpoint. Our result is 3.0 angstrom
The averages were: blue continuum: 38.4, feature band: 34.9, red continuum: 38.9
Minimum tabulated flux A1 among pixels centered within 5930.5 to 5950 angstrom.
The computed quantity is 37.64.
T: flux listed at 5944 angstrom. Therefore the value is 38.52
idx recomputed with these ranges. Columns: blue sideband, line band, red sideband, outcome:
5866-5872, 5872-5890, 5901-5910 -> 0.96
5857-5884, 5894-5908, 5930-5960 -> 1.40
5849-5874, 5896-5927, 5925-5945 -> 1.07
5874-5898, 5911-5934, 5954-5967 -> -1.09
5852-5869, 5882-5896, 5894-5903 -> 0.92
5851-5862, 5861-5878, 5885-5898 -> -1.19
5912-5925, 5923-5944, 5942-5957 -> -0.11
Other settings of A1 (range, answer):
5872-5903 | 29.22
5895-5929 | 30.2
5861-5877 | 37.54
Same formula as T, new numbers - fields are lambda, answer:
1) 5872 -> 38.63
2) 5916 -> 38.43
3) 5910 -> 40.43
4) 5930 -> 38.44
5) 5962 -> 38.91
